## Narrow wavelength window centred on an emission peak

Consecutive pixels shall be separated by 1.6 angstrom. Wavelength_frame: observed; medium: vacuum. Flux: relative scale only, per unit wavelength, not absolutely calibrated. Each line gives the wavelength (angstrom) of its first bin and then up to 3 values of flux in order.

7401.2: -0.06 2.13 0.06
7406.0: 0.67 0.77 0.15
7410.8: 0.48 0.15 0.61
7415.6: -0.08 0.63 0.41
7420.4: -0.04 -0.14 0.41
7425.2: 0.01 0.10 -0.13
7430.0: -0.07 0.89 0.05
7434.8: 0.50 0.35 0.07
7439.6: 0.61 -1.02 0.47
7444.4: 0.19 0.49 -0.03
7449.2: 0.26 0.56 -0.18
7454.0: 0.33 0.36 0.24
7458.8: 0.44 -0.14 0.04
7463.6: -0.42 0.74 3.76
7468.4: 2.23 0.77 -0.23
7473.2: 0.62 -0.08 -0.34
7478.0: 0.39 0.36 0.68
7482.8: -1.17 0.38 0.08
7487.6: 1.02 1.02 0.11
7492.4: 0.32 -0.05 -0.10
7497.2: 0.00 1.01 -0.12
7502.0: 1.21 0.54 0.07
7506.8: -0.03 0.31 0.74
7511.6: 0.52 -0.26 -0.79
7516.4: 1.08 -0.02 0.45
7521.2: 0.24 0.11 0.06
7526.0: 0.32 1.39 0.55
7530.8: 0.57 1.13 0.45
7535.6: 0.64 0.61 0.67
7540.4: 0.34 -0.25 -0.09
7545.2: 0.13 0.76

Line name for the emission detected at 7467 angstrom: H-alpha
